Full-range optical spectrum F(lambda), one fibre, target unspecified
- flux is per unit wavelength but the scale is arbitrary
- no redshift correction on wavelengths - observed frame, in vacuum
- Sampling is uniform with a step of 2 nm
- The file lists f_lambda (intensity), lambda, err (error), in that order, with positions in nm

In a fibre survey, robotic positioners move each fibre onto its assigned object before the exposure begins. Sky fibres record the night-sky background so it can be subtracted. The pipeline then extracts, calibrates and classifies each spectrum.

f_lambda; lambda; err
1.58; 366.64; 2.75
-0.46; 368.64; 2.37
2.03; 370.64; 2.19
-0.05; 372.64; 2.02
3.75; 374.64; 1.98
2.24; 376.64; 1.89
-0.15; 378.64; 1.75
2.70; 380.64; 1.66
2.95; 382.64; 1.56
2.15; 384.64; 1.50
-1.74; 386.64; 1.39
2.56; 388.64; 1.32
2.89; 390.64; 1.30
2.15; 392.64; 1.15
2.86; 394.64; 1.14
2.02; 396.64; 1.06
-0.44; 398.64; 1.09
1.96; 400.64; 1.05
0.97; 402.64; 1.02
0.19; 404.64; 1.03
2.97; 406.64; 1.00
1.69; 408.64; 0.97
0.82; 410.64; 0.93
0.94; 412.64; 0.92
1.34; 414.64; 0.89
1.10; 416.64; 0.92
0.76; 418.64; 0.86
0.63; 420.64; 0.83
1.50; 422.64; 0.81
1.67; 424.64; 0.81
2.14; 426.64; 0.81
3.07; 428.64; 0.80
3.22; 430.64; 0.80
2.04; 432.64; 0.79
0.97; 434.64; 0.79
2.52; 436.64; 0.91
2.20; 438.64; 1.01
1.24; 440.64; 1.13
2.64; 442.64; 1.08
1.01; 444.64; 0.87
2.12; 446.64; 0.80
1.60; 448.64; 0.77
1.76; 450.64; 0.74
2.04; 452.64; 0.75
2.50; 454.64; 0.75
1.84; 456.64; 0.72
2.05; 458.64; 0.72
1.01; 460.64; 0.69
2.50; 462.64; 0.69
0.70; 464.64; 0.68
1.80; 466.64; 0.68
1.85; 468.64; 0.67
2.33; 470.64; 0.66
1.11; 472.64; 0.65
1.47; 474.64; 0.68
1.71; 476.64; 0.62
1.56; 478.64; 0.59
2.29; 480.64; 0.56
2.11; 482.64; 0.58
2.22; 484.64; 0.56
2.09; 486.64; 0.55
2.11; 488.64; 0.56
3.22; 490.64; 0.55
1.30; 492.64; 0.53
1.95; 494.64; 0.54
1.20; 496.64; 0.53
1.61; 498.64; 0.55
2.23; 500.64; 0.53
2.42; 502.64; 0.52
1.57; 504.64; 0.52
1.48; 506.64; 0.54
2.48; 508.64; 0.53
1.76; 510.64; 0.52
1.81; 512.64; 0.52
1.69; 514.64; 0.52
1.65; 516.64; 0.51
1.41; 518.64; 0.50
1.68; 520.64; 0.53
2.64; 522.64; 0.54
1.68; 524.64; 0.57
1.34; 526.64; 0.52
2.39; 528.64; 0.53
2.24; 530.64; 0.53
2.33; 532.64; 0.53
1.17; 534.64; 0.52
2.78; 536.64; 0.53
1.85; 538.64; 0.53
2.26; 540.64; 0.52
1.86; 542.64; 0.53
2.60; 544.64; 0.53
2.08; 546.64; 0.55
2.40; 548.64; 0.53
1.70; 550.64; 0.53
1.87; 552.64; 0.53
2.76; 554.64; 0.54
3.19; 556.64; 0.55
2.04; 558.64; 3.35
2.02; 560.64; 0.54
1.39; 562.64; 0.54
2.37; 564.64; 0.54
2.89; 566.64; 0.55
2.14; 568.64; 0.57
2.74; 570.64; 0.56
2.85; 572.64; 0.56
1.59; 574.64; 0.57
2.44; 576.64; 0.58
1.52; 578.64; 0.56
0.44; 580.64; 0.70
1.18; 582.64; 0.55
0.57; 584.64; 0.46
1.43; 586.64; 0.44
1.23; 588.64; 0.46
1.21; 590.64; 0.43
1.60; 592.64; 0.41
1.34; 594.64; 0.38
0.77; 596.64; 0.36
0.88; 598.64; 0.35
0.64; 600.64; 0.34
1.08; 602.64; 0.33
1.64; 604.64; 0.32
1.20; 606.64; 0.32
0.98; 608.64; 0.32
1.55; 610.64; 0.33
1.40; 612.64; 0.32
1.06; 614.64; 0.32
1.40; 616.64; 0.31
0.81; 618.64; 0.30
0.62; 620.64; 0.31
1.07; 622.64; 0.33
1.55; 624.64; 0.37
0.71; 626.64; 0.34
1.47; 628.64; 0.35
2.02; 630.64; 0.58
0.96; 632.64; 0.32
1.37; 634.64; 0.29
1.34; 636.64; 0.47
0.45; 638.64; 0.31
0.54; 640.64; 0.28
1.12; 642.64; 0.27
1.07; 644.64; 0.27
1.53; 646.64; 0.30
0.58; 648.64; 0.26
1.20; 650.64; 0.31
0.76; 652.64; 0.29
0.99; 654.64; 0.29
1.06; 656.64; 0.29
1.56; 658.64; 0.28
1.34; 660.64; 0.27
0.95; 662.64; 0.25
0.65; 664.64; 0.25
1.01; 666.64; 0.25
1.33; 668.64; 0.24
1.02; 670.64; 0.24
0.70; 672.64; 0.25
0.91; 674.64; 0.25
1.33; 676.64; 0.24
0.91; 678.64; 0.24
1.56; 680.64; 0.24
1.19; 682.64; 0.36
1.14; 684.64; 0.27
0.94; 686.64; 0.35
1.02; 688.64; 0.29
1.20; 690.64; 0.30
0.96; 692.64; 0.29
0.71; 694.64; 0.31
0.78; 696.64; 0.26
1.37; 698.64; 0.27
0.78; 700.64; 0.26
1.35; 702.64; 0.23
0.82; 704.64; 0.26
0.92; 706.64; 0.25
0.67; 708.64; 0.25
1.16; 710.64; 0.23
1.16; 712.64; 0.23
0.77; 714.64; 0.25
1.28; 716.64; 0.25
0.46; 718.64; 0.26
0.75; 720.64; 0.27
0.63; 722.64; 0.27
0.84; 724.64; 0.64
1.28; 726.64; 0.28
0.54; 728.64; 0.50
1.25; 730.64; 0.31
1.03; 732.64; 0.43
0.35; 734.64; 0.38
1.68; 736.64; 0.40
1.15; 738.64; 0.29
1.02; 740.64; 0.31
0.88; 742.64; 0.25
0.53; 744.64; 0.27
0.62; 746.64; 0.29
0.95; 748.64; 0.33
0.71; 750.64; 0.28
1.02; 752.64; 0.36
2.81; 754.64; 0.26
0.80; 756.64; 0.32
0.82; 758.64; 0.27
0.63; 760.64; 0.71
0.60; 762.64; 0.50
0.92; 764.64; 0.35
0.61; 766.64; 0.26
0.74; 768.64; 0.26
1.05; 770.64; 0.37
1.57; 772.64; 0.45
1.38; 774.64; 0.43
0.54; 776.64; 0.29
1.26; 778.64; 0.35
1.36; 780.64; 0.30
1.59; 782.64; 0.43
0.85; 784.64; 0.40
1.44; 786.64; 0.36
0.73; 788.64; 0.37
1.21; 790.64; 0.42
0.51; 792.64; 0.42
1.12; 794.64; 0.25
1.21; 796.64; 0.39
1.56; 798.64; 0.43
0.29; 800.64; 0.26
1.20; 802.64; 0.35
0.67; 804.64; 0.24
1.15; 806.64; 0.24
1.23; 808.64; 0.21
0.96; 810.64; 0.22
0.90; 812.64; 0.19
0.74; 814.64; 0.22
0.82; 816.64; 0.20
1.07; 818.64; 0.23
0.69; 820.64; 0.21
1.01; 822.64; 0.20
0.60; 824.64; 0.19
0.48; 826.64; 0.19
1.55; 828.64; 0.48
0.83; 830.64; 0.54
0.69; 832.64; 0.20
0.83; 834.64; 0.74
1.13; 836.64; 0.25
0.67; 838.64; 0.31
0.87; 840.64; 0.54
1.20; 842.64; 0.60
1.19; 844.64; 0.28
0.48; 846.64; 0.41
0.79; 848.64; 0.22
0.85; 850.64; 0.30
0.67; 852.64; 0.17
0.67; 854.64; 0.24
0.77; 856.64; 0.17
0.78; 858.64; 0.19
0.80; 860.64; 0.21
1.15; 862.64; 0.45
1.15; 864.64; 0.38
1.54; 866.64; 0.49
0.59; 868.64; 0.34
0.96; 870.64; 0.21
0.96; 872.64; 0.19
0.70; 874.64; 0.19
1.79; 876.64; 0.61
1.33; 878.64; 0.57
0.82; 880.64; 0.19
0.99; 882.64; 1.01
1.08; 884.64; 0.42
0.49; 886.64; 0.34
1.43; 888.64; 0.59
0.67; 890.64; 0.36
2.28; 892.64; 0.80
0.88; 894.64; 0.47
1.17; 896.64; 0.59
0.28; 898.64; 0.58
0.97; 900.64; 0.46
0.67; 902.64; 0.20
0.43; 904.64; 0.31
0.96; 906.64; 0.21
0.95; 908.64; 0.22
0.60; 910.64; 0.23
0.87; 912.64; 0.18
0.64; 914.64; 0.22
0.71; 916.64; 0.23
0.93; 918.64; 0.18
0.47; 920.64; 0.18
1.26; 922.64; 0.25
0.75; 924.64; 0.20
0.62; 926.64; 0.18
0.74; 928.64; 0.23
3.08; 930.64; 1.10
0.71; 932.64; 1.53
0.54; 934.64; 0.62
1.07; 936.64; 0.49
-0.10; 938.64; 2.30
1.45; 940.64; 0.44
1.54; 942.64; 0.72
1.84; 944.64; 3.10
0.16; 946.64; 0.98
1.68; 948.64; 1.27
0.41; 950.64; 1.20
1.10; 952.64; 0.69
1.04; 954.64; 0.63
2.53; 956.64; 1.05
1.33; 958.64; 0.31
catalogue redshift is 0.15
